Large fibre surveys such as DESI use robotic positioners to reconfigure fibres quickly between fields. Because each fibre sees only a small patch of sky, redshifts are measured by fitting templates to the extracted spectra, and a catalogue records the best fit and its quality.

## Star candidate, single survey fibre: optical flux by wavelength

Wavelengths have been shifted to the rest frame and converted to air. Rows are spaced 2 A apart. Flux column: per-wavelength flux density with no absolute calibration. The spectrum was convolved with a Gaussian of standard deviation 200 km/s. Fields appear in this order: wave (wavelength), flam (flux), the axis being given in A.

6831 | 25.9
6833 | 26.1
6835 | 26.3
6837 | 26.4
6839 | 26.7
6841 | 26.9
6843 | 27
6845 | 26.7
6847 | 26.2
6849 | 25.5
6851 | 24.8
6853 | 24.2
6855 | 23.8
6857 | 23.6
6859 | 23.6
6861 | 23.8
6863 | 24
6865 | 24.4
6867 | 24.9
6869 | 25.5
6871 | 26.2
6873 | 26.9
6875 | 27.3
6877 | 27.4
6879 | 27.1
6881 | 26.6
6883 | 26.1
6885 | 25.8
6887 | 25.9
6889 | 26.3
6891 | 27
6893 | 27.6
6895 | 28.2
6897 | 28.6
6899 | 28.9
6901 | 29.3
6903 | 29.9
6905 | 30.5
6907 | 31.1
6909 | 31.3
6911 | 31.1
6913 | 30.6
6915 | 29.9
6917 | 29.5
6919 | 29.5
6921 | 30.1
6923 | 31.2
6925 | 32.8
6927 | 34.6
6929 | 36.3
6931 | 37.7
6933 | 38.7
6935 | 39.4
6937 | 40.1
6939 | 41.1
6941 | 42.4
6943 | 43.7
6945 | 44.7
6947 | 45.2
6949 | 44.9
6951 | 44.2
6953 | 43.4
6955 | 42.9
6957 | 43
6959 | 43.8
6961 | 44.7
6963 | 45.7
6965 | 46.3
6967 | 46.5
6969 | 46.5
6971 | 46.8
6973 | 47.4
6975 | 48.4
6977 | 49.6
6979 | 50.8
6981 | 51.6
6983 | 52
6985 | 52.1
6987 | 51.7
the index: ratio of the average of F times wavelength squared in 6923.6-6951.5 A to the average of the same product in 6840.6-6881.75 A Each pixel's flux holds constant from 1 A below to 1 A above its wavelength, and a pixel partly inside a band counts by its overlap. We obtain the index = 1.61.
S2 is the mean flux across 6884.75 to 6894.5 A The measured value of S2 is 26.7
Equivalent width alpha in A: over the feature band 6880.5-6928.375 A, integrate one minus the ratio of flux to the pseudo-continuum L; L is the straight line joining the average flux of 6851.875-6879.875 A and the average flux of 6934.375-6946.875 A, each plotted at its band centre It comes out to 6.4 A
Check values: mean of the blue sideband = 25.2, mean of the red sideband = 42.2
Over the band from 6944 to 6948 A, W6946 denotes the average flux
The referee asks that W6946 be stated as 45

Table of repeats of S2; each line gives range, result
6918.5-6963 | 40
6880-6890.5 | 26.2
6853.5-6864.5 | 23.8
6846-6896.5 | 25.7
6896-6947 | 34.3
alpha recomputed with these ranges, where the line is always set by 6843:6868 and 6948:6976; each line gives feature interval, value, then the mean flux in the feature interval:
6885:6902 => 2.4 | 27.6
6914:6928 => 2.4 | 31.1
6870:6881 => 0.6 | 26.9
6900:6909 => 1.0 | 30.3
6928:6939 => 0.3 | 38.7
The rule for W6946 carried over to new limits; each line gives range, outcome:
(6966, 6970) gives 46.5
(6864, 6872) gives 25.2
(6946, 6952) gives 44.8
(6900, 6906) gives 29.9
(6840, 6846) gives 26.9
